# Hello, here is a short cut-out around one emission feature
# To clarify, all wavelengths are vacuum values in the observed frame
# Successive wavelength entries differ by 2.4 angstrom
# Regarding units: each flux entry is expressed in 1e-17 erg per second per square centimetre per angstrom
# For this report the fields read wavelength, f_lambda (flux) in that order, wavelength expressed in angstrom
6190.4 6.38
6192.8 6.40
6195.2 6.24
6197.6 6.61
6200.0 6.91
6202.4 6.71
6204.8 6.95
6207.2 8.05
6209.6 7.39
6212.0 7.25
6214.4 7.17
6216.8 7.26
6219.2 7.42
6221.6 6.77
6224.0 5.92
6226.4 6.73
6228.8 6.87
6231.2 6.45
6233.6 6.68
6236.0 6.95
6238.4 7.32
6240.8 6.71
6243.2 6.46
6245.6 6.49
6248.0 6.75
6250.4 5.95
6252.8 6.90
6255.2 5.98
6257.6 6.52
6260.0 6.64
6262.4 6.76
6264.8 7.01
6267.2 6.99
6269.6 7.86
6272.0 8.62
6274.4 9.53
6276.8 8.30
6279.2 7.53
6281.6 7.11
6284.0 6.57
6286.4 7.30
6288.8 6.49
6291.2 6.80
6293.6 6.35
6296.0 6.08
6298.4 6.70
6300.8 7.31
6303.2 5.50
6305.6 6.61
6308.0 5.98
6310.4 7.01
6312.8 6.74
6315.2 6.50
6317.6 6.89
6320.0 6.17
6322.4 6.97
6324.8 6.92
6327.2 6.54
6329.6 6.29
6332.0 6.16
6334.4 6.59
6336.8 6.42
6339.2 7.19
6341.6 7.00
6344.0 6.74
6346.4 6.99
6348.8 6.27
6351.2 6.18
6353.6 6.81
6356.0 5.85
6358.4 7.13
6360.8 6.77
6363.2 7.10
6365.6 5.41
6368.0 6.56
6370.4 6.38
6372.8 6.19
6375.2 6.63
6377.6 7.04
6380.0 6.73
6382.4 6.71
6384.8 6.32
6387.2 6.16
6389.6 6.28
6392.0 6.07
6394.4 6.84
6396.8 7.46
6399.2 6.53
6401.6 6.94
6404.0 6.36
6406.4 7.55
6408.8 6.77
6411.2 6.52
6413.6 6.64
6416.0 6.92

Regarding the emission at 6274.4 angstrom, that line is [O III]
